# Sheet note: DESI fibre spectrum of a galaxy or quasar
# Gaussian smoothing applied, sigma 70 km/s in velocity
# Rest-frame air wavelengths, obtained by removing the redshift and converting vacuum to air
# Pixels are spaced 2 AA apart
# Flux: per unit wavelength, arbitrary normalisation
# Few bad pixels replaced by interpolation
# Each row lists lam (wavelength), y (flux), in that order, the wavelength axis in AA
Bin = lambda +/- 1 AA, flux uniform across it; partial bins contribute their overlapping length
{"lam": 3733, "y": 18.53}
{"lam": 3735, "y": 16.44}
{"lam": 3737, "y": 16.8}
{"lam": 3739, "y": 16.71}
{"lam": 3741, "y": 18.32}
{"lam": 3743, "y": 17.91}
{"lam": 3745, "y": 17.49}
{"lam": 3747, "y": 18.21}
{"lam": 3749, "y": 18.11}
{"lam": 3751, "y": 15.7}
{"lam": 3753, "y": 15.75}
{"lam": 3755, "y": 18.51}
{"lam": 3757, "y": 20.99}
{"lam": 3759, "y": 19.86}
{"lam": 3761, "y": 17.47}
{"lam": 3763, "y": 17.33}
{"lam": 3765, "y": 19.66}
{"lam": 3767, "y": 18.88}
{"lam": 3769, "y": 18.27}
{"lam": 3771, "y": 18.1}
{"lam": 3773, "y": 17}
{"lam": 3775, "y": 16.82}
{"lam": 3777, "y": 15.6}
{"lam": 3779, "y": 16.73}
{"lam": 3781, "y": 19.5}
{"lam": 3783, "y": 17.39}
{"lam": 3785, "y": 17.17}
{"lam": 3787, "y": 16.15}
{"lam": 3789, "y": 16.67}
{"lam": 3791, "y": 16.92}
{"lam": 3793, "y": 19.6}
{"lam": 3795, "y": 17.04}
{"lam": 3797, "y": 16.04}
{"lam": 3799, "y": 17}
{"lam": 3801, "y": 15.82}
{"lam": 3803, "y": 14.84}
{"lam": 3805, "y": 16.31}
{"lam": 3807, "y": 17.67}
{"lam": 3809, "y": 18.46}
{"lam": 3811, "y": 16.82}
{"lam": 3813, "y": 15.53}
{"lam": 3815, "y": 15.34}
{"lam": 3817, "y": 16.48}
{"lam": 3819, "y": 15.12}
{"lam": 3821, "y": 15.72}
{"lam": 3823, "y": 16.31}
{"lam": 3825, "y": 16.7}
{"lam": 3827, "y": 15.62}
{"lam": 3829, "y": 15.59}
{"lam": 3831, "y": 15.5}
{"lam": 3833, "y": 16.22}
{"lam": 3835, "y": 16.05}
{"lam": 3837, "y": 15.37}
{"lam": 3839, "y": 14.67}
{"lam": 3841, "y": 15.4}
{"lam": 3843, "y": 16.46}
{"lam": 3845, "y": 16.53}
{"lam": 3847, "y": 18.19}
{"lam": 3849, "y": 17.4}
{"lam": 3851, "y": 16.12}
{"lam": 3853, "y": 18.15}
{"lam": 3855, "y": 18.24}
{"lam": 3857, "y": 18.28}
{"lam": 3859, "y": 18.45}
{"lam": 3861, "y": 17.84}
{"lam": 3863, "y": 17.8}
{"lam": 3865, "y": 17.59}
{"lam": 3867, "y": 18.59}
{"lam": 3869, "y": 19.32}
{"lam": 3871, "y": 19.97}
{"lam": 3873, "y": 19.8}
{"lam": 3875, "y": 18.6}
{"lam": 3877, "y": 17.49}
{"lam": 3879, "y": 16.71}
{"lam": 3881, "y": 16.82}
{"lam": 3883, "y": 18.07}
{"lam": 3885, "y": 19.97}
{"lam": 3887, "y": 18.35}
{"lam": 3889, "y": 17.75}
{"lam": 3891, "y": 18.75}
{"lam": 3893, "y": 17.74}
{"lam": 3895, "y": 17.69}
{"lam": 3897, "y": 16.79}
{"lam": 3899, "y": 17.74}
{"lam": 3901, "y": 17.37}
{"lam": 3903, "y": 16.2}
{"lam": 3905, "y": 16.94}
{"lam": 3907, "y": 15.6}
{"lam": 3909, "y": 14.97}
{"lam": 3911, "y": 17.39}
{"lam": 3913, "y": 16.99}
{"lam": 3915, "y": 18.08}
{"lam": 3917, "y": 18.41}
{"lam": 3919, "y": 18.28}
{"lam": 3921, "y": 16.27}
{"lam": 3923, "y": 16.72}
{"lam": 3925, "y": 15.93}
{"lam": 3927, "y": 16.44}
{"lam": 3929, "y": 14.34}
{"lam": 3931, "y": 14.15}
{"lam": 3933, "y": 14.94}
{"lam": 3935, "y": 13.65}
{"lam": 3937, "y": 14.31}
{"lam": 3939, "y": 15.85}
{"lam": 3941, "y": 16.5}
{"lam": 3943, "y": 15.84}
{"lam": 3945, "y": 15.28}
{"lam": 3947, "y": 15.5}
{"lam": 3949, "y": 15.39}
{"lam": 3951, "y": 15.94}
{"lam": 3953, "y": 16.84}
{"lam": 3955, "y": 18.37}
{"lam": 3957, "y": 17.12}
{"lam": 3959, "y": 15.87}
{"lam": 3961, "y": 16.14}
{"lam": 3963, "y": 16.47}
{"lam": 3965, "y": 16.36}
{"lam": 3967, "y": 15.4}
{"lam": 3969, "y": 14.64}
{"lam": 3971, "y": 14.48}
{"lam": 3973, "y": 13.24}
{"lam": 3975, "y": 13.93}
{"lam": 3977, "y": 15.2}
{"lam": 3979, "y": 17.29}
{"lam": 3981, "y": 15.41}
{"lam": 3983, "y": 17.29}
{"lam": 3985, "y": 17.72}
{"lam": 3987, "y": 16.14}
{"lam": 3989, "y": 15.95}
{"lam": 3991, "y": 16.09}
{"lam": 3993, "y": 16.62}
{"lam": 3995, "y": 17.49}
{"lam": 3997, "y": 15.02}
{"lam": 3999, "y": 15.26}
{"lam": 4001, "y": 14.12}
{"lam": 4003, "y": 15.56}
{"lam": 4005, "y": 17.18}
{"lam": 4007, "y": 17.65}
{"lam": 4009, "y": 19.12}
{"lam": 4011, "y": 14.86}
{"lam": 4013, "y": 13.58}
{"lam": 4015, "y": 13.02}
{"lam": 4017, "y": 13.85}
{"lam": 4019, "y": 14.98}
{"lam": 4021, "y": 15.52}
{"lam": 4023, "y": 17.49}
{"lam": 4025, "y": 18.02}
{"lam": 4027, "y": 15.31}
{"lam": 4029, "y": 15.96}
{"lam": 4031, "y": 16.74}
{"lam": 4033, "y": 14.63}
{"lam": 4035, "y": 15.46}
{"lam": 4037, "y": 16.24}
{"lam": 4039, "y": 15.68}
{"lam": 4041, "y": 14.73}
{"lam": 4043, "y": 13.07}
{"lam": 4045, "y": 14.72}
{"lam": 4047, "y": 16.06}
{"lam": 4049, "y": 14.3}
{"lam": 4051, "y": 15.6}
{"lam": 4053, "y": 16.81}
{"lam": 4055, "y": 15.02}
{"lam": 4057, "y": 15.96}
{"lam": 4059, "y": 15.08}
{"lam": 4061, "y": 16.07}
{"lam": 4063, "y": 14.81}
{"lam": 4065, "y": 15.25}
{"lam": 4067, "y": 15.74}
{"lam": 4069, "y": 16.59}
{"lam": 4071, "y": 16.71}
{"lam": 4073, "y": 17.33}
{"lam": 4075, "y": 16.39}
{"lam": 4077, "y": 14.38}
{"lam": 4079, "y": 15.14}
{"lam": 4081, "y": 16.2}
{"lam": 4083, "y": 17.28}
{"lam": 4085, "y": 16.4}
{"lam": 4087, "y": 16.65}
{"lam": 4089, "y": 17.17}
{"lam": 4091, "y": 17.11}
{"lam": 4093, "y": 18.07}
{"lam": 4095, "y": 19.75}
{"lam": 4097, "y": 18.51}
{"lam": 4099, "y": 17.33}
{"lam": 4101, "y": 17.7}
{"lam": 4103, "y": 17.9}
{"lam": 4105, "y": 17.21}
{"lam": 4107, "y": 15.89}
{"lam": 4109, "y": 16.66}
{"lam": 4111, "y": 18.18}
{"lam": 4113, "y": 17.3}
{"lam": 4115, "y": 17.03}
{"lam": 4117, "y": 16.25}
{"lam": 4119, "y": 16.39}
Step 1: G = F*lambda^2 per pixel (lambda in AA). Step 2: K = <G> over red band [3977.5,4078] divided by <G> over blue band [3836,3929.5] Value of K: 0.98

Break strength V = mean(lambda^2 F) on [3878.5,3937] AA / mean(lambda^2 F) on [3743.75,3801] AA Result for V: 1.02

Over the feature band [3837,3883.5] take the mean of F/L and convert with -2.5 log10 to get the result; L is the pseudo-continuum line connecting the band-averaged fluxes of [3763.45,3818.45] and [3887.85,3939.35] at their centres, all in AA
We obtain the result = -0.05 mag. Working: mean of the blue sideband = 17.1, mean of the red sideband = 16.5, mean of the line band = 17.6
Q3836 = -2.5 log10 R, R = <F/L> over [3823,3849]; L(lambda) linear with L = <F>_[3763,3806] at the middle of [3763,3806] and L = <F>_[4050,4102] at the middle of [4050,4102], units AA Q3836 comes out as 0.07 mag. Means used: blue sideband 17.2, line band 16.1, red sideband 16.5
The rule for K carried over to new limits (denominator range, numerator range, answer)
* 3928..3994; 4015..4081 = 1.04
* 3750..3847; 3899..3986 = 1.03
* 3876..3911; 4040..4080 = 0.97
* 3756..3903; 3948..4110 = 1.03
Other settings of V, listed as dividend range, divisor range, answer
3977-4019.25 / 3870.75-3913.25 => 0.95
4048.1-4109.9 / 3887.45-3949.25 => 1.09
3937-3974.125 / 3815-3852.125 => 1.05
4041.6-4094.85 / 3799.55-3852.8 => 1.11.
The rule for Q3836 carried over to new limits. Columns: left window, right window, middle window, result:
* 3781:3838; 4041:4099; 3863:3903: -0.11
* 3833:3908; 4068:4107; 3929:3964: 0.11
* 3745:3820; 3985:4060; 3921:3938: 0.08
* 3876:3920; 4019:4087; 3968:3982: 0.12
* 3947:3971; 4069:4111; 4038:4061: 0.10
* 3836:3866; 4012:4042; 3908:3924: -0.04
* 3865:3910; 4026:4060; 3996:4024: 0.03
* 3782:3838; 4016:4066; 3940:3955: -0.01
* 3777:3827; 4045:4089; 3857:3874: -0.13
